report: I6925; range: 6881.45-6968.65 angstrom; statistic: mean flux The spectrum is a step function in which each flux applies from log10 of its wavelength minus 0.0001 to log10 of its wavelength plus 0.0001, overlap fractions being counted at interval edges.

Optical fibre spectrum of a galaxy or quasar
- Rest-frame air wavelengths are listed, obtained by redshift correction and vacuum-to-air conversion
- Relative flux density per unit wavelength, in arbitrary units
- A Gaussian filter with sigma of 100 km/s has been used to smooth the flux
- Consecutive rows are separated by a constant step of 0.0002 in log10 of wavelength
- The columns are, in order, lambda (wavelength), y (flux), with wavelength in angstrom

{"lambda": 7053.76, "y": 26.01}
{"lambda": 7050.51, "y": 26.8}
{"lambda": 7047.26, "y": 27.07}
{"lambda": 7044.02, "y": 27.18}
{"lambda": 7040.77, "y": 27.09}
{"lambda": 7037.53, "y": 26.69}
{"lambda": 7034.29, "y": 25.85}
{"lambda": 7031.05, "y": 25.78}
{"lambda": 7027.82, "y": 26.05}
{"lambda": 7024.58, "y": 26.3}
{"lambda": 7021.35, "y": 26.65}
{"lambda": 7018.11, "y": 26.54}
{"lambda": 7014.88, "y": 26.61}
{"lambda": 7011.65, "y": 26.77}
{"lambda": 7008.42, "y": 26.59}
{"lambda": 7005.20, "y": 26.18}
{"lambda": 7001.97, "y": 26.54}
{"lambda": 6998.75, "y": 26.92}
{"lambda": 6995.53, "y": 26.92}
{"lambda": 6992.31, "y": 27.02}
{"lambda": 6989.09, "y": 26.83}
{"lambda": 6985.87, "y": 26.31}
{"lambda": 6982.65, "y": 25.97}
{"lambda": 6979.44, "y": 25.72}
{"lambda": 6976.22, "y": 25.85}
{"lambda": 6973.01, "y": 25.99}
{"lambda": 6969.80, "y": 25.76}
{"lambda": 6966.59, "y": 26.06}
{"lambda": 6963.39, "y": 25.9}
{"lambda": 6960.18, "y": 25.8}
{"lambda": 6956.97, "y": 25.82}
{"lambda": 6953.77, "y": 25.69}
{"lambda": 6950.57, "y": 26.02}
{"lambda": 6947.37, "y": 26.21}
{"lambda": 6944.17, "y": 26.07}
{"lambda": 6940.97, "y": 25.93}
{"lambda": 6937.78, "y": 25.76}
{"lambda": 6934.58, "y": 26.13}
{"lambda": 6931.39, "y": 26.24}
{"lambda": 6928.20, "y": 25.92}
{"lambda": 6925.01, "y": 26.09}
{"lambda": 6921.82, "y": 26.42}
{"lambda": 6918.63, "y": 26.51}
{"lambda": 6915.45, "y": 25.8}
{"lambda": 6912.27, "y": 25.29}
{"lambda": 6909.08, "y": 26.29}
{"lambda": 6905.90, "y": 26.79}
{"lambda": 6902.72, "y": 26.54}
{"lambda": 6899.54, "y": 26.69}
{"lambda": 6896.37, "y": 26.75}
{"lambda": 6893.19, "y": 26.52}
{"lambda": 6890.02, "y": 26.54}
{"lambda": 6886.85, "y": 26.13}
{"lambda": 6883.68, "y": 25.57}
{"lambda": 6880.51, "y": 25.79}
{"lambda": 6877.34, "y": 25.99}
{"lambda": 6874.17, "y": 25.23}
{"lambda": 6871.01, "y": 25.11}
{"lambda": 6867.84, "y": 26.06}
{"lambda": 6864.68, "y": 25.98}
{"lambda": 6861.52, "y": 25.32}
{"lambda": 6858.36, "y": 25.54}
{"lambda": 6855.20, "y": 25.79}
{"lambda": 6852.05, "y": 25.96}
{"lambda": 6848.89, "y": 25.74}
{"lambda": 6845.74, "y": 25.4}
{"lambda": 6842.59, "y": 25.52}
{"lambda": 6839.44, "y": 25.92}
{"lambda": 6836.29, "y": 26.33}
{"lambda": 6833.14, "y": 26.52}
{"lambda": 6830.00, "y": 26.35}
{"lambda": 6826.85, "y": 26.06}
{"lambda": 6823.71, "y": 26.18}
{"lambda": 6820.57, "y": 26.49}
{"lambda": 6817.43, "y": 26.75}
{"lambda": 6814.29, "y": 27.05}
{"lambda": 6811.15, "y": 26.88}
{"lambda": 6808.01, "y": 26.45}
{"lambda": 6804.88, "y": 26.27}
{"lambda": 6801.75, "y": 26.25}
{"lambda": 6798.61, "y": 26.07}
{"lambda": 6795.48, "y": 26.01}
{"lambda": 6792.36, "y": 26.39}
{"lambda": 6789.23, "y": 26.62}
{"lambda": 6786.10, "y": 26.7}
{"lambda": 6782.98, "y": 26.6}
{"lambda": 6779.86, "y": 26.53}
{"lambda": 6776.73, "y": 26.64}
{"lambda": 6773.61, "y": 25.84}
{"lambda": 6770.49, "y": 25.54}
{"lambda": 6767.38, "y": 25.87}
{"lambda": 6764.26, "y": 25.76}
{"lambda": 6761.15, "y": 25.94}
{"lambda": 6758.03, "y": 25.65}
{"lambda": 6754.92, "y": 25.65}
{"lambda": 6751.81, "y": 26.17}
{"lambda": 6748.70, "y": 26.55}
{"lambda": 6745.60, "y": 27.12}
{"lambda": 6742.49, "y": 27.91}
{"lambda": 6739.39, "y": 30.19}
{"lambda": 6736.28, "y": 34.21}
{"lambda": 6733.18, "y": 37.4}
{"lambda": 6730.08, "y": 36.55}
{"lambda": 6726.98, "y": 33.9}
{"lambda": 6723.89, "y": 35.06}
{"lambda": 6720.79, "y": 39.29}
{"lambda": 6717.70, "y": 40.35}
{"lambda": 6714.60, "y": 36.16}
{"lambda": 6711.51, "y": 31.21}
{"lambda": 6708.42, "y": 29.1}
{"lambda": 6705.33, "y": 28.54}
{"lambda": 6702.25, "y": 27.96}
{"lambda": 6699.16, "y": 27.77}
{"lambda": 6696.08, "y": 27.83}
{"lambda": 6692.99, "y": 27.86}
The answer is 26.1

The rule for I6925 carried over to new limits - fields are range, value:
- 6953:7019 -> 26.3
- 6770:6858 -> 26.2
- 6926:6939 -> 26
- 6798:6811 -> 26.3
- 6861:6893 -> 25.8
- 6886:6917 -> 26.3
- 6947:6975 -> 25.9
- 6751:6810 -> 26.2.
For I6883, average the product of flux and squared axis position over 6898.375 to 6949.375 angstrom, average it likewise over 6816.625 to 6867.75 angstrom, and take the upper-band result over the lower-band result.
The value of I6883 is 1.0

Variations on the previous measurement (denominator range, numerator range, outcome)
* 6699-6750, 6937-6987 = 0.86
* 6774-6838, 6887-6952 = 1.03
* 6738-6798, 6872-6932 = 1.03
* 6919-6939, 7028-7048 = 1.05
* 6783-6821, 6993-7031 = 1.06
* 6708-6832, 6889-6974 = 0.96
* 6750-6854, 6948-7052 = 1.07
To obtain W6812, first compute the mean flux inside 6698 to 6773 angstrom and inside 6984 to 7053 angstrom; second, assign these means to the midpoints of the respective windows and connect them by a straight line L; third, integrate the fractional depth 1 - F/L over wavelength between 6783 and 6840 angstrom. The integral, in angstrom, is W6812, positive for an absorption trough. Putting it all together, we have 5.7 angstrom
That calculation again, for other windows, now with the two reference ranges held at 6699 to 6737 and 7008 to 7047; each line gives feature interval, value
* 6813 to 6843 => 4.7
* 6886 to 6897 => 1.2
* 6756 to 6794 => 7.4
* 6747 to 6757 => 2.1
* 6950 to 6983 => 2.5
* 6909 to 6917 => 1.0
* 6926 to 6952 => 2.3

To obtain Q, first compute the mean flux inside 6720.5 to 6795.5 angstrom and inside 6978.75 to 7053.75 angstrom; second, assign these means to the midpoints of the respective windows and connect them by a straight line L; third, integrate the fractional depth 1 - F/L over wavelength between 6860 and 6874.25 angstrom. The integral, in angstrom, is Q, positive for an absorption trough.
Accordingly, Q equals 1.1 angstrom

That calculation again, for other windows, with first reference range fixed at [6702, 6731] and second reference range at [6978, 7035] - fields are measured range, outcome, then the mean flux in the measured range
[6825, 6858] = 5.16 angstrom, 25.9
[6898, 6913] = 1.39 angstrom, 26.4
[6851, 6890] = 5.53 angstrom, 25.7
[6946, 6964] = 1.22 angstrom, 25.9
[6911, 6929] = 1.68 angstrom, 26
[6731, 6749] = 1.28 angstrom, 31.1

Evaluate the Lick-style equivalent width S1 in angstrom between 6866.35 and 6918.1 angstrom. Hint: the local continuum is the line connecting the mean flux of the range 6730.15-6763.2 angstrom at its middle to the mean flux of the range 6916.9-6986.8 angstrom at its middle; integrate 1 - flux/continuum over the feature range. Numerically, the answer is 1.52 angstrom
